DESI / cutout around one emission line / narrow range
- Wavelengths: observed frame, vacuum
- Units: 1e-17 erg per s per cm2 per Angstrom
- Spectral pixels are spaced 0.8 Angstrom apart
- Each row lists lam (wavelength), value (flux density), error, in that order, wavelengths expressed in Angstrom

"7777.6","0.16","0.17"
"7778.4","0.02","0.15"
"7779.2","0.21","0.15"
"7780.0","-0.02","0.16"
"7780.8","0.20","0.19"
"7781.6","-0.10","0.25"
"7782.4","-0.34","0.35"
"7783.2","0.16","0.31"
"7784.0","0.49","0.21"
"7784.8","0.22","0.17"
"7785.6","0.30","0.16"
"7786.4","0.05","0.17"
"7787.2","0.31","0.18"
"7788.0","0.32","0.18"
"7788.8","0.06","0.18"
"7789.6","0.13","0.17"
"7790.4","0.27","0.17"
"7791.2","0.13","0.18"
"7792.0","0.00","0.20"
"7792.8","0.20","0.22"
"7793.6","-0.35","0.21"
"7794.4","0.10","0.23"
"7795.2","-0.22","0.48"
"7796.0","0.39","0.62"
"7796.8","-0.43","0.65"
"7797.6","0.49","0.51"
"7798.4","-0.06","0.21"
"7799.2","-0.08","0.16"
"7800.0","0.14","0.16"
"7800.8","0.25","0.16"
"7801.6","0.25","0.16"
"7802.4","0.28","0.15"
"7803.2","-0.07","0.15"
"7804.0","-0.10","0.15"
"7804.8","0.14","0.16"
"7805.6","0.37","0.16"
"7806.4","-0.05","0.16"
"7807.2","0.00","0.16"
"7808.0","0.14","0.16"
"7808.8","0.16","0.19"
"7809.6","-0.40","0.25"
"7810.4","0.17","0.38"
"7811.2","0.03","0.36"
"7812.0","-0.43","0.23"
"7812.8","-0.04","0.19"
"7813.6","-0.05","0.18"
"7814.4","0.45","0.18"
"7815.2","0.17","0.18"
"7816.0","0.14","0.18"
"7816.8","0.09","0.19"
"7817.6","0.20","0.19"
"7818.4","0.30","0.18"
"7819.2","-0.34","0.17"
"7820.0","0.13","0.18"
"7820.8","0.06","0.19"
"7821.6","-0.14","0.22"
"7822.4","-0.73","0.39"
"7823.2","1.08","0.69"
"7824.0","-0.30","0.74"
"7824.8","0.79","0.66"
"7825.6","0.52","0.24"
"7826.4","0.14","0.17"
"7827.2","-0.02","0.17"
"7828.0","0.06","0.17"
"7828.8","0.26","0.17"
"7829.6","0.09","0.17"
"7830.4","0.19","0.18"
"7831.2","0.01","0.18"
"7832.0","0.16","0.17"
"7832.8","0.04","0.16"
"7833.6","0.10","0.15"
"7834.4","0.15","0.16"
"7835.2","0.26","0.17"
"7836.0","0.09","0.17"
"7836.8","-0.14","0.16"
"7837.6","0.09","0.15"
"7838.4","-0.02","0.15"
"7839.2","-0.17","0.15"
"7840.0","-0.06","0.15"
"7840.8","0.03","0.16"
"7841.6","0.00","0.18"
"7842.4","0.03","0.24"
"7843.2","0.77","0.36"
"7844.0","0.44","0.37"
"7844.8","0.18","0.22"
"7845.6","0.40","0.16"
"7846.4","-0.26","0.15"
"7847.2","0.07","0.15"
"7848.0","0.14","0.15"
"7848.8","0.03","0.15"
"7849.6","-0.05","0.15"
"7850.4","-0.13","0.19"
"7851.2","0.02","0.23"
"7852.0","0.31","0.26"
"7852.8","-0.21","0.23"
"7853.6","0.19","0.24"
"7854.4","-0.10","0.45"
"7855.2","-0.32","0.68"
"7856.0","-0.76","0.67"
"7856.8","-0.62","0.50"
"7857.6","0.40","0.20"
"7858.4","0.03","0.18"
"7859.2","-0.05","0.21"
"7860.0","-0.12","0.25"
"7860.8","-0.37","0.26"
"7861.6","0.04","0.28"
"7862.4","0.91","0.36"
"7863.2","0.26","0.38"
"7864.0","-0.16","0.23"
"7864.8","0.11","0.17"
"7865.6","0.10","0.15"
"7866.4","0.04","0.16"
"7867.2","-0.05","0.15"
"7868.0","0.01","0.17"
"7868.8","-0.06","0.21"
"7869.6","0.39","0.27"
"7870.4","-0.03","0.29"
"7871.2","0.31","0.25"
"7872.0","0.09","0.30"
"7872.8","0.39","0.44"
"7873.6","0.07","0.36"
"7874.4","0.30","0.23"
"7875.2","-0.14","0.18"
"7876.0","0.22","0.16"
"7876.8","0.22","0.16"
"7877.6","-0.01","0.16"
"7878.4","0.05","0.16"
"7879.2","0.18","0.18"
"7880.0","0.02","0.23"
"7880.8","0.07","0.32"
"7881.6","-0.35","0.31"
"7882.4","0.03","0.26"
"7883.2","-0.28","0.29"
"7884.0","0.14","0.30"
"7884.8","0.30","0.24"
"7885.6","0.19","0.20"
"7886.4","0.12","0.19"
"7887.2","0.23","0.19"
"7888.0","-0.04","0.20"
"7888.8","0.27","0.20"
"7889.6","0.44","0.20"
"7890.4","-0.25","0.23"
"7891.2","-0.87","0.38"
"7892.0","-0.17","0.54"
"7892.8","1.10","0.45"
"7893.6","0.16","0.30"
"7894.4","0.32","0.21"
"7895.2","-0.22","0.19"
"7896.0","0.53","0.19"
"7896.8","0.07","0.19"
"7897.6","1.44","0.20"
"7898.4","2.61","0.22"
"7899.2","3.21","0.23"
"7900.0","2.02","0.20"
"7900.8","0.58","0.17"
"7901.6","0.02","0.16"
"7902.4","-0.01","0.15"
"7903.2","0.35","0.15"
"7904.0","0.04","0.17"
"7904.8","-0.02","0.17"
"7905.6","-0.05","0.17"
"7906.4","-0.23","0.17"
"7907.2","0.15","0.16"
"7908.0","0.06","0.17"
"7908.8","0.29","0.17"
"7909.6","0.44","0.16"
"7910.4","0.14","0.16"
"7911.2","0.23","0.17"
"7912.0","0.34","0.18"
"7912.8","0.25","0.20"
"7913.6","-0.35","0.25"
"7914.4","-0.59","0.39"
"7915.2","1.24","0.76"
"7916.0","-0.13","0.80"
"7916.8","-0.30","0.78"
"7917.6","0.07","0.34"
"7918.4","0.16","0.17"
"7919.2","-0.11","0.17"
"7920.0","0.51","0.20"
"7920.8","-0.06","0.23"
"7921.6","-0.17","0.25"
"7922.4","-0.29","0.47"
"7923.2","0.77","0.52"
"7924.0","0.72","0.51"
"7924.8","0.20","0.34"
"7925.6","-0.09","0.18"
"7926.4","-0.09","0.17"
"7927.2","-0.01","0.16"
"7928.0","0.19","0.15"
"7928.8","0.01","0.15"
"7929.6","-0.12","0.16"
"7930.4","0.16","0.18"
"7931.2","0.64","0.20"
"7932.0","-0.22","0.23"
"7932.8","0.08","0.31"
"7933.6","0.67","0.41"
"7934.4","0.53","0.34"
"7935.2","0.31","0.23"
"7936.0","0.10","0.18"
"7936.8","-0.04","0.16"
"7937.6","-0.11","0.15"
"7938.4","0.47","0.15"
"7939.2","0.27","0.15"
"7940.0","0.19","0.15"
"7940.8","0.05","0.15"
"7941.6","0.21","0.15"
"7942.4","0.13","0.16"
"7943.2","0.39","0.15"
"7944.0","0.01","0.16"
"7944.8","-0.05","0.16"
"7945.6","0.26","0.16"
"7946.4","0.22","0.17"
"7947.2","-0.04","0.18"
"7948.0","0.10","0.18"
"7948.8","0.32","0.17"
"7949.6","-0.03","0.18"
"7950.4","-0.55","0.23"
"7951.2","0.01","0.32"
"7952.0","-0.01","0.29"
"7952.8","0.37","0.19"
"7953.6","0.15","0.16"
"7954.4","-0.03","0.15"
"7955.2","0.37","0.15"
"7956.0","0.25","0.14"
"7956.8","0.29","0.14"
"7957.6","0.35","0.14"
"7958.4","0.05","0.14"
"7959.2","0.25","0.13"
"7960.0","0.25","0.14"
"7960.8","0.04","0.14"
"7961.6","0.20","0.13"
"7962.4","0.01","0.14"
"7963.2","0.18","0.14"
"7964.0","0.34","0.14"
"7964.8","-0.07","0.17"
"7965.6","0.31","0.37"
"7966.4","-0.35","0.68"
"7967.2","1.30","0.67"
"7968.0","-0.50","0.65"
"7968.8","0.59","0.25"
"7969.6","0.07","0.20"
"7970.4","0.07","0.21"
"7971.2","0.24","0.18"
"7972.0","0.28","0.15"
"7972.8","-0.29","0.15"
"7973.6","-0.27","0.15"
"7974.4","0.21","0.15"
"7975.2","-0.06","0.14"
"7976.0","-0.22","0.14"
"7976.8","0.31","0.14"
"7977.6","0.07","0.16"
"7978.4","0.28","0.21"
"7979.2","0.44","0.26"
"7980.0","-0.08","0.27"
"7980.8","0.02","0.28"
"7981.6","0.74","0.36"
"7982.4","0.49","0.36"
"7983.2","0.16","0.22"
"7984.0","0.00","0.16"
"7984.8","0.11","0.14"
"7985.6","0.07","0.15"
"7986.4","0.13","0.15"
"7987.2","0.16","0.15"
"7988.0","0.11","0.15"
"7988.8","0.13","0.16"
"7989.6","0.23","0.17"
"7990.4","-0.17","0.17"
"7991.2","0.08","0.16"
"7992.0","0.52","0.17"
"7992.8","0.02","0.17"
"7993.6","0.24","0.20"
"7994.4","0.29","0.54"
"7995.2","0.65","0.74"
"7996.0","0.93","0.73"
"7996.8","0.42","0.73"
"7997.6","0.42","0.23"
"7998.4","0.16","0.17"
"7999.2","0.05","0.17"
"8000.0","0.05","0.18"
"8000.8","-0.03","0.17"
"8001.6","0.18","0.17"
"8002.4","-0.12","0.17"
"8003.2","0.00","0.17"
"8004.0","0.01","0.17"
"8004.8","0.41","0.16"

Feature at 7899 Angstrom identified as H-alpha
